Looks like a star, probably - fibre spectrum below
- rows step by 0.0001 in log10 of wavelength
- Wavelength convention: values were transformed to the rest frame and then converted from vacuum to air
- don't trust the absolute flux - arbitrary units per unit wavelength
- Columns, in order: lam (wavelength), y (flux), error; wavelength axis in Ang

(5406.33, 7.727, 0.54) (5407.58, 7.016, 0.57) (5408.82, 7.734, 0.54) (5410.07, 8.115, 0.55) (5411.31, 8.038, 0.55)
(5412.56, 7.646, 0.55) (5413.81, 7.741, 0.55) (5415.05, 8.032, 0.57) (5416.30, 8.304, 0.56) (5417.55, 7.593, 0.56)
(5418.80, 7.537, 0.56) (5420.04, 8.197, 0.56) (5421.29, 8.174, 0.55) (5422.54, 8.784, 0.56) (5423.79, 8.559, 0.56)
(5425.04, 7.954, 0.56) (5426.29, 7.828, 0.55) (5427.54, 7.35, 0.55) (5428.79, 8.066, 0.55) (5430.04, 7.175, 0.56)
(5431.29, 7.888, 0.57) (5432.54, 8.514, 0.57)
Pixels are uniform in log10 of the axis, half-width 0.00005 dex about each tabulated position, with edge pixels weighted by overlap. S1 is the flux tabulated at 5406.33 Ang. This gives 7.727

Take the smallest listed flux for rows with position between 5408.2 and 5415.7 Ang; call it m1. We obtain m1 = 7.646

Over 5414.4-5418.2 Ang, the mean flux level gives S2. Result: 7.97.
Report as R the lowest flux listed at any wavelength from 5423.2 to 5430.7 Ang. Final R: 7.175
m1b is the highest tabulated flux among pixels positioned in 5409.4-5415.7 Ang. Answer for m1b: 8.115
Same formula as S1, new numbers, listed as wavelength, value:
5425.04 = 7.954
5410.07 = 8.115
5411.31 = 8.038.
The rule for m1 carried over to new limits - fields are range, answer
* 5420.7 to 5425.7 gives 7.954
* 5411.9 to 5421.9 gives 7.537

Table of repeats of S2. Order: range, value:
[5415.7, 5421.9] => 7.96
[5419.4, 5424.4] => 8.43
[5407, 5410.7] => 7.64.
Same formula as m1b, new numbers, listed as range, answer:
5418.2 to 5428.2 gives 8.784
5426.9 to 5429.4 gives 8.066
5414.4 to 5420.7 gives 8.304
